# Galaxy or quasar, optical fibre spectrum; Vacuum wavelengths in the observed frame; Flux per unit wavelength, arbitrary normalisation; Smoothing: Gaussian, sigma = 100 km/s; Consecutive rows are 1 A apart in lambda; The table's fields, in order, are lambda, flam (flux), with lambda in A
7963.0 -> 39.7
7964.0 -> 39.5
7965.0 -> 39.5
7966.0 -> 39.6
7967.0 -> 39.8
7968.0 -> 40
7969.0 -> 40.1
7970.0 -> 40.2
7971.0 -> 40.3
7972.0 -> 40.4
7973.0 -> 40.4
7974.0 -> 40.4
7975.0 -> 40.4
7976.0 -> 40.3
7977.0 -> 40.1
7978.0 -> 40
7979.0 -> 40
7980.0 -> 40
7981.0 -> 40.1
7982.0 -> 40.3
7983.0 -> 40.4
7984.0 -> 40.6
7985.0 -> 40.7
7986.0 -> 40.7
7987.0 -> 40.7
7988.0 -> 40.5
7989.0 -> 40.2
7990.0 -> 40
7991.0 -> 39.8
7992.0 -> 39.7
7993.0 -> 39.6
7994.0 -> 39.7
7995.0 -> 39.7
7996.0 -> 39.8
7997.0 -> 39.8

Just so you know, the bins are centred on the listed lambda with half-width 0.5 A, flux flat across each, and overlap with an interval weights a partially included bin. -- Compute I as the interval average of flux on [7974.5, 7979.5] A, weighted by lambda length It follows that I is 40.2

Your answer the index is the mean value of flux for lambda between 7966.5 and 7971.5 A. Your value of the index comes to 40.1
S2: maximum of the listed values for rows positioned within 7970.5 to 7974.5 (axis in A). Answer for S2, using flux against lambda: 40.4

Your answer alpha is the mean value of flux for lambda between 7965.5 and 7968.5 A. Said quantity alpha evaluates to 39.8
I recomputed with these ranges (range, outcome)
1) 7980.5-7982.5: 40.2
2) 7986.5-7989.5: 40.5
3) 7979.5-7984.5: 40.3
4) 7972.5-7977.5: 40.3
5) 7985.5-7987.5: 40.7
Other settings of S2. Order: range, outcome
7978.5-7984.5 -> 40.6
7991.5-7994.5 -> 39.7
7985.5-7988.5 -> 40.7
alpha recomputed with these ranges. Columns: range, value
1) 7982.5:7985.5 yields 40.6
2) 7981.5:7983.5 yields 40.3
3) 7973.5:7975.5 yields 40.4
